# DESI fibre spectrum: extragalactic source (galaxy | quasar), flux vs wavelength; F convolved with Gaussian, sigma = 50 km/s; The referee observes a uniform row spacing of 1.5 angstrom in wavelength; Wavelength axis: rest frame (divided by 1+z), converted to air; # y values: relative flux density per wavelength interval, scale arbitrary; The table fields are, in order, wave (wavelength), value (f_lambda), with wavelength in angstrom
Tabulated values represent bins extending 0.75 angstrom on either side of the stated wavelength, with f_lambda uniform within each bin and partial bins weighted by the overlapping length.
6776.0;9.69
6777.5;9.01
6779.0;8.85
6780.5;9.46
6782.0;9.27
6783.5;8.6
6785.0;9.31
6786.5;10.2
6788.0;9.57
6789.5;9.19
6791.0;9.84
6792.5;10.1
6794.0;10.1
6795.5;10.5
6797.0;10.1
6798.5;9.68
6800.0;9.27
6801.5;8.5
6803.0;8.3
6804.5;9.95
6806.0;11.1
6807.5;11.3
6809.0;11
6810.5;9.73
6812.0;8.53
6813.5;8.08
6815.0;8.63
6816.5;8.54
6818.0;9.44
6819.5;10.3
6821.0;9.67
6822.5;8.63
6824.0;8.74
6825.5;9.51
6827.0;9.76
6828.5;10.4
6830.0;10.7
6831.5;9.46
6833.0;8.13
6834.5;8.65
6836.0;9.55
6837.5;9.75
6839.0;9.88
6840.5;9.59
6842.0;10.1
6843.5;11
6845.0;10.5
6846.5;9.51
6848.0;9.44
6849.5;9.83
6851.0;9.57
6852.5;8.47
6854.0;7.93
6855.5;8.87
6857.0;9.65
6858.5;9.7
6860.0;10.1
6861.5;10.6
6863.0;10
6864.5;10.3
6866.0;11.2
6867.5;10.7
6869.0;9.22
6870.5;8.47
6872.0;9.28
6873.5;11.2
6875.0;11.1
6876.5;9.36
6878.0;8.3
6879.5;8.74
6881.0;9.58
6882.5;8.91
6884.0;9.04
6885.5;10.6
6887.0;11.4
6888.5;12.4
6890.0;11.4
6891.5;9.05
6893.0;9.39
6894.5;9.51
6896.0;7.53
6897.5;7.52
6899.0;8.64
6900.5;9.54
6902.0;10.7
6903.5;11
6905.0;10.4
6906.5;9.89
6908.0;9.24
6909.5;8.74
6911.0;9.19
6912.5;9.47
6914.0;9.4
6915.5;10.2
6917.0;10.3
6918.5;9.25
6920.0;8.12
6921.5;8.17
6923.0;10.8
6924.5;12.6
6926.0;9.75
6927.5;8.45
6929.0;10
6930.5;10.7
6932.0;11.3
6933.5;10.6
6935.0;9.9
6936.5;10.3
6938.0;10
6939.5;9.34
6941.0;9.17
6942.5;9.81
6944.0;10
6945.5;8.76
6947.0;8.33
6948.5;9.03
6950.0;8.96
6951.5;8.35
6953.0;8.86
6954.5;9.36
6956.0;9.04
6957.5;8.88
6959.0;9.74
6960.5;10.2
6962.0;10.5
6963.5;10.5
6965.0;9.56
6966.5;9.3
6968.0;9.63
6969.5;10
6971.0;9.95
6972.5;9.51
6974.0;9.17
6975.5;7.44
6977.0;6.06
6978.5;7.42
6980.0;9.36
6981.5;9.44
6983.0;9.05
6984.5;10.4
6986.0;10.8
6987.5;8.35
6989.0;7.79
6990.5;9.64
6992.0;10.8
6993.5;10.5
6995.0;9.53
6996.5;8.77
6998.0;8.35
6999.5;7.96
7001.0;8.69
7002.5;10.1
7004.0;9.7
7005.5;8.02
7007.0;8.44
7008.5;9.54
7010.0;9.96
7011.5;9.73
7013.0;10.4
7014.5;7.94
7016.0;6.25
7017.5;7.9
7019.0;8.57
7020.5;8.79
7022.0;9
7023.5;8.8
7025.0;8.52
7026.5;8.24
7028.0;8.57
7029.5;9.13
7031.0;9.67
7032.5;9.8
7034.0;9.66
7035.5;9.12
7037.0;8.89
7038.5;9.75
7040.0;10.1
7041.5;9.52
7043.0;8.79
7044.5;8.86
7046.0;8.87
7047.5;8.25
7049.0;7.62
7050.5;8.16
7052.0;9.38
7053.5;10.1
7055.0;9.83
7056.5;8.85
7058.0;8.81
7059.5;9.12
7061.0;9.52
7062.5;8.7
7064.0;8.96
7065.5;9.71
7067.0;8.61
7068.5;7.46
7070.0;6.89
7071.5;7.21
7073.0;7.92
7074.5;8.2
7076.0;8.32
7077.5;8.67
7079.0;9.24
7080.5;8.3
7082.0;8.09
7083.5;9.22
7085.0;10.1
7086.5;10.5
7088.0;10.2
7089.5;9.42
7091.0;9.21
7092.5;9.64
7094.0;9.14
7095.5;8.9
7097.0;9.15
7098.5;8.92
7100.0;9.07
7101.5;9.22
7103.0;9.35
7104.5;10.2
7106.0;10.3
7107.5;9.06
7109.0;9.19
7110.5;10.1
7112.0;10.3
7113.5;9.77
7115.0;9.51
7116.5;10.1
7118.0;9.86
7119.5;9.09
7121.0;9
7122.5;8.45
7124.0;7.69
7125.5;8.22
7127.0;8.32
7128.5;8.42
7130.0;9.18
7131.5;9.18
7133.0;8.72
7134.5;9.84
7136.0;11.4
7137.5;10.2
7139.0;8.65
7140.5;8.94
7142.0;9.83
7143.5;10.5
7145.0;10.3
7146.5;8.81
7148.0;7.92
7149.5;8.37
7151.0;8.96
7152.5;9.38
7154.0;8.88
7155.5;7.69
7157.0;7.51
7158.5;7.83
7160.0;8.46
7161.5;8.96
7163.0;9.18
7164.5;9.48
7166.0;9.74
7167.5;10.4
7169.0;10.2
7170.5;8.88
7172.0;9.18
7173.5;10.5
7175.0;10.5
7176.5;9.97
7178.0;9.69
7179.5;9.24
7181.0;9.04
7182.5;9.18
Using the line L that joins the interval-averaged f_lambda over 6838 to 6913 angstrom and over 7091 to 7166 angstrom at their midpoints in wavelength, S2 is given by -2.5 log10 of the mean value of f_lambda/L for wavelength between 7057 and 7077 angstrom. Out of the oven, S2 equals 0.11 mag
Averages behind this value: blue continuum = 9.72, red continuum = 9.17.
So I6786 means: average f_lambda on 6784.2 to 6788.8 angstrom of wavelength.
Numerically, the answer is 9.68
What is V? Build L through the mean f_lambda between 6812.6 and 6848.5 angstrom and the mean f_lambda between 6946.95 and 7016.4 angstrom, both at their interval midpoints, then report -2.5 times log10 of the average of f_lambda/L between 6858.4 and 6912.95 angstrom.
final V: -0.05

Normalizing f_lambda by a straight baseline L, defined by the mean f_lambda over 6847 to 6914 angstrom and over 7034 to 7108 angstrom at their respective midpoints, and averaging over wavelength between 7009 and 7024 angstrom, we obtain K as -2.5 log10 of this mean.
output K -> 0.05 mag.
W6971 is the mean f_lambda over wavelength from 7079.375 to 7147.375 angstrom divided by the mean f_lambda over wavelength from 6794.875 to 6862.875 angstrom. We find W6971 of 1.0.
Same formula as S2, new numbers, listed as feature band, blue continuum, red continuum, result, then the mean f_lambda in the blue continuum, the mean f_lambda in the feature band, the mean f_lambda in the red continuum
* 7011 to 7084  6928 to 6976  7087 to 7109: 0.083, 9.57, 8.77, 9.42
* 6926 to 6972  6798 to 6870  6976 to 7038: -0.051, 9.61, 9.62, 8.96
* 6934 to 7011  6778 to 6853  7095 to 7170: 0.015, 9.57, 9.27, 9.21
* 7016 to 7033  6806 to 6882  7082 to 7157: 0.085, 9.63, 8.69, 9.28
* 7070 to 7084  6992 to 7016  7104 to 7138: 0.128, 9.13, 8.26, 9.38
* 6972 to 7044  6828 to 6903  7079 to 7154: 0.056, 9.69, 9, 9.3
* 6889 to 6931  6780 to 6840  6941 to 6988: -0.032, 9.54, 9.62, 9.22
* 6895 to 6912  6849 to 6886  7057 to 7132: 0.025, 9.62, 9.31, 9.03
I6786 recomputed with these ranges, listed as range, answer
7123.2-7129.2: 8.16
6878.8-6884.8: 9.08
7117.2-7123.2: 9.11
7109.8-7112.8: 10.2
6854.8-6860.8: 9.59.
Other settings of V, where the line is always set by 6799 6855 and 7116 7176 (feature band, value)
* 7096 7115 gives -0.04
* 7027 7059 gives 0.02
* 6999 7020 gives 0.06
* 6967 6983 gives 0.06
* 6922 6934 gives -0.12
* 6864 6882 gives -0.04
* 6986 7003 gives 0.02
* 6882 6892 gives -0.11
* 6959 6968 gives -0.07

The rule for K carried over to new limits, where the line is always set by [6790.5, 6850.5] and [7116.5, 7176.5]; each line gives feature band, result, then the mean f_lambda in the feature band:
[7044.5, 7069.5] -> 0.05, 8.85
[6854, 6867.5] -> -0.04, 9.97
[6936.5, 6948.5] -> 0.01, 9.38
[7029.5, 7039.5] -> -0.02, 9.47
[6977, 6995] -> 0.01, 9.28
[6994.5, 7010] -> 0.05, 8.95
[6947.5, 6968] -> 0.00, 9.4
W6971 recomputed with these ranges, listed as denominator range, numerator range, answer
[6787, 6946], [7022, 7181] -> 0.94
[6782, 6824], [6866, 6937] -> 1.03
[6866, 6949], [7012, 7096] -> 0.91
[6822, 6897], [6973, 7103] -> 0.92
